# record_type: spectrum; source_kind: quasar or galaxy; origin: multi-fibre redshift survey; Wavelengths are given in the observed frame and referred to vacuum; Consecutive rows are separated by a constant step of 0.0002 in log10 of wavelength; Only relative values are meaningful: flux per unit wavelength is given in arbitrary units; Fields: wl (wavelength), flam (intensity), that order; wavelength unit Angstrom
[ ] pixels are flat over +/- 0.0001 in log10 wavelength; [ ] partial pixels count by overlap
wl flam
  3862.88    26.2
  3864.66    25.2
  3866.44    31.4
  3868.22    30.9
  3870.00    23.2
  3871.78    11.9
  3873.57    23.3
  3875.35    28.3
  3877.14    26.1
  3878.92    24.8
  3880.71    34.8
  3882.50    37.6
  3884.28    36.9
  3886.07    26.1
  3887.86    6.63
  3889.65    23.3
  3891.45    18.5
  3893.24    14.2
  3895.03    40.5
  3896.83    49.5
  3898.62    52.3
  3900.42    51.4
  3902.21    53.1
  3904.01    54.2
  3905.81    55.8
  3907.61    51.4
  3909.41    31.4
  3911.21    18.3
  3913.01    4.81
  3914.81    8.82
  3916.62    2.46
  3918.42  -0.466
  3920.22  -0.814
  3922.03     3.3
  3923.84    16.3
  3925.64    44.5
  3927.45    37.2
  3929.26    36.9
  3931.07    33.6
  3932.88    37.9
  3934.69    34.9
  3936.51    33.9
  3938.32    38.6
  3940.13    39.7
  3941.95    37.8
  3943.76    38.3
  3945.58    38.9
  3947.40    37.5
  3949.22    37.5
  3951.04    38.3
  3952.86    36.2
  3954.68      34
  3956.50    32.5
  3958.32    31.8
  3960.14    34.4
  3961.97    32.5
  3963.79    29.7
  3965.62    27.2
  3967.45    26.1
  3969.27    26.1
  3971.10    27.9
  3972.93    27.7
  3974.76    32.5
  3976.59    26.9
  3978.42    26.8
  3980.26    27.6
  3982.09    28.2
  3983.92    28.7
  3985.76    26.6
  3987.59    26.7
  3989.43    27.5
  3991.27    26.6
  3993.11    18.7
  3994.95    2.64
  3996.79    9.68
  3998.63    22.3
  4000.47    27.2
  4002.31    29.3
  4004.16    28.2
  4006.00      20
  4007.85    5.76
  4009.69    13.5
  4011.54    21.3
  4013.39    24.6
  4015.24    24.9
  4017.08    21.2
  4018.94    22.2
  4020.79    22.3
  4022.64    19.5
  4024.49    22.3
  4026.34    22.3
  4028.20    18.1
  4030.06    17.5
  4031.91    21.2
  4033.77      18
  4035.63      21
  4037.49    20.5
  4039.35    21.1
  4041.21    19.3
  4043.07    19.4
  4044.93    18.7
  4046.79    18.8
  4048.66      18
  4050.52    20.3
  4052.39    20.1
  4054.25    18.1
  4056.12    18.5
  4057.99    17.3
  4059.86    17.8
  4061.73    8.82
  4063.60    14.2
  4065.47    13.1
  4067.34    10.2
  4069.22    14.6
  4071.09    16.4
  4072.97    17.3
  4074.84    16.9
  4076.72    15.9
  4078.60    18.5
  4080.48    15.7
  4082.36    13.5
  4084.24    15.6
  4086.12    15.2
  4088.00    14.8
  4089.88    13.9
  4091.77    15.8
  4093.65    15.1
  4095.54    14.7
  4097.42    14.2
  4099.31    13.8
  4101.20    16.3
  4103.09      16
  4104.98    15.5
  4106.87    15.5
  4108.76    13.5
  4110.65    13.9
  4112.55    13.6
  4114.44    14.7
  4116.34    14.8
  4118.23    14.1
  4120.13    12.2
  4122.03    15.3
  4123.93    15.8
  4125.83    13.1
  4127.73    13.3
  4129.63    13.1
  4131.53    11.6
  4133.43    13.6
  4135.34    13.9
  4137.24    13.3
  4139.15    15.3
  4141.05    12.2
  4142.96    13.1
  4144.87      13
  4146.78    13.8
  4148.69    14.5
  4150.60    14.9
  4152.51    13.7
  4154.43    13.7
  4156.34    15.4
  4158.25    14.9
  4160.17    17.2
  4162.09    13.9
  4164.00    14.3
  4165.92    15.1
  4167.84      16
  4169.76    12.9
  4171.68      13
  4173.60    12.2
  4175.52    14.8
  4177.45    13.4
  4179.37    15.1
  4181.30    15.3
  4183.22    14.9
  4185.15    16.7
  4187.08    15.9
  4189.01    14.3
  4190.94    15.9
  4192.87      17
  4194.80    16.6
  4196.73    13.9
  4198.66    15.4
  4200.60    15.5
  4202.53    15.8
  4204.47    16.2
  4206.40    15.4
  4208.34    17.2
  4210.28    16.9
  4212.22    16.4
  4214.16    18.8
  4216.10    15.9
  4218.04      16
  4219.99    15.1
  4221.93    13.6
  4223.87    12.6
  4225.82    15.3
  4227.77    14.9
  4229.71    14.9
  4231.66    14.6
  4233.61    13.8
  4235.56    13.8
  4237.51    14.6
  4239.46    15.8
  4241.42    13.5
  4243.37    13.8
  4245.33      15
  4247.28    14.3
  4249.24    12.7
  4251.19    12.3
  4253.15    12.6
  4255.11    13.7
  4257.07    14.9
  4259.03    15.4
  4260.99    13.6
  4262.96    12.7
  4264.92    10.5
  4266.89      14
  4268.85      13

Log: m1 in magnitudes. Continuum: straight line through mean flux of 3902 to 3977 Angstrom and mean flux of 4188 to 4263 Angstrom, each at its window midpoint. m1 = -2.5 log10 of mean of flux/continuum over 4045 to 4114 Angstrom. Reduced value 0.42 mag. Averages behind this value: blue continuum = 30.5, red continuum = 14.9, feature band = 15.6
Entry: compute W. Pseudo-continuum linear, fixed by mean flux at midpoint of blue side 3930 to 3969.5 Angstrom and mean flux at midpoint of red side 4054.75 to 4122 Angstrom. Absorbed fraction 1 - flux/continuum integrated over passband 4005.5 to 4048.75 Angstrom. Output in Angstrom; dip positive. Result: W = 7.0 Angstrom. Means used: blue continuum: 34.6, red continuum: 14.9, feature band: 19.7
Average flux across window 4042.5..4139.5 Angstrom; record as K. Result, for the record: 15.2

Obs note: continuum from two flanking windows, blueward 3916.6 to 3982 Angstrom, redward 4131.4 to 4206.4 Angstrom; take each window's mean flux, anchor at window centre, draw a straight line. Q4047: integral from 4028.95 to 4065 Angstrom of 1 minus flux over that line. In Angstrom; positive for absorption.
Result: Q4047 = 7.6 Angstrom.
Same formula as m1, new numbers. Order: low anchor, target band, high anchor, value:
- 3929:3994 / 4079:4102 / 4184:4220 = 0.48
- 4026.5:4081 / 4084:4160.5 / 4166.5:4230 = 0.15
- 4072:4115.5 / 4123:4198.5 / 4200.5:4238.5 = 0.07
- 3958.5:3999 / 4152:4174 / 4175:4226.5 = 0.20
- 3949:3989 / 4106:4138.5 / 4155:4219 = 0.39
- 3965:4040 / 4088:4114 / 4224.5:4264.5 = 0.28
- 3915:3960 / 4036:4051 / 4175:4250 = 0.23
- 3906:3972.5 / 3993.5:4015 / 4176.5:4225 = 0.34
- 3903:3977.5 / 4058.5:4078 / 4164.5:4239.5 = 0.48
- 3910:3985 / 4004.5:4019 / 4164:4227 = 0.27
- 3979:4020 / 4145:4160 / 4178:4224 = 0.19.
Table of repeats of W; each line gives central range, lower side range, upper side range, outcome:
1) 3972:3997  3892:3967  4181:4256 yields 4.0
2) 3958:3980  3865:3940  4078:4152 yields -4.1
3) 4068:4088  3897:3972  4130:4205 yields 5.1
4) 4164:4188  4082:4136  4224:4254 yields -0.6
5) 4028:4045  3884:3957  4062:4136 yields 0.7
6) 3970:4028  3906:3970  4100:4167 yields 4.1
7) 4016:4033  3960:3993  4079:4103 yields 1.3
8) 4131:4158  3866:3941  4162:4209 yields 5.3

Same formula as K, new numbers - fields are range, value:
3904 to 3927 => 21.4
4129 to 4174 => 14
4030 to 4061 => 19.1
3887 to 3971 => 31.1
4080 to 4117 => 14.8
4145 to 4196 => 14.8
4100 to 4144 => 14.1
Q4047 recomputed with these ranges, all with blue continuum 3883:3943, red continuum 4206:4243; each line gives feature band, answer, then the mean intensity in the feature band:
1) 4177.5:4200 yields 1.9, 15.5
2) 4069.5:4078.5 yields 2.3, 16.7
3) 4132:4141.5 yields 2.8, 13.6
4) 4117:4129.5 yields 3.8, 13.9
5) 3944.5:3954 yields -3.1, 37.6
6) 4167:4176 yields 2.1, 13.7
